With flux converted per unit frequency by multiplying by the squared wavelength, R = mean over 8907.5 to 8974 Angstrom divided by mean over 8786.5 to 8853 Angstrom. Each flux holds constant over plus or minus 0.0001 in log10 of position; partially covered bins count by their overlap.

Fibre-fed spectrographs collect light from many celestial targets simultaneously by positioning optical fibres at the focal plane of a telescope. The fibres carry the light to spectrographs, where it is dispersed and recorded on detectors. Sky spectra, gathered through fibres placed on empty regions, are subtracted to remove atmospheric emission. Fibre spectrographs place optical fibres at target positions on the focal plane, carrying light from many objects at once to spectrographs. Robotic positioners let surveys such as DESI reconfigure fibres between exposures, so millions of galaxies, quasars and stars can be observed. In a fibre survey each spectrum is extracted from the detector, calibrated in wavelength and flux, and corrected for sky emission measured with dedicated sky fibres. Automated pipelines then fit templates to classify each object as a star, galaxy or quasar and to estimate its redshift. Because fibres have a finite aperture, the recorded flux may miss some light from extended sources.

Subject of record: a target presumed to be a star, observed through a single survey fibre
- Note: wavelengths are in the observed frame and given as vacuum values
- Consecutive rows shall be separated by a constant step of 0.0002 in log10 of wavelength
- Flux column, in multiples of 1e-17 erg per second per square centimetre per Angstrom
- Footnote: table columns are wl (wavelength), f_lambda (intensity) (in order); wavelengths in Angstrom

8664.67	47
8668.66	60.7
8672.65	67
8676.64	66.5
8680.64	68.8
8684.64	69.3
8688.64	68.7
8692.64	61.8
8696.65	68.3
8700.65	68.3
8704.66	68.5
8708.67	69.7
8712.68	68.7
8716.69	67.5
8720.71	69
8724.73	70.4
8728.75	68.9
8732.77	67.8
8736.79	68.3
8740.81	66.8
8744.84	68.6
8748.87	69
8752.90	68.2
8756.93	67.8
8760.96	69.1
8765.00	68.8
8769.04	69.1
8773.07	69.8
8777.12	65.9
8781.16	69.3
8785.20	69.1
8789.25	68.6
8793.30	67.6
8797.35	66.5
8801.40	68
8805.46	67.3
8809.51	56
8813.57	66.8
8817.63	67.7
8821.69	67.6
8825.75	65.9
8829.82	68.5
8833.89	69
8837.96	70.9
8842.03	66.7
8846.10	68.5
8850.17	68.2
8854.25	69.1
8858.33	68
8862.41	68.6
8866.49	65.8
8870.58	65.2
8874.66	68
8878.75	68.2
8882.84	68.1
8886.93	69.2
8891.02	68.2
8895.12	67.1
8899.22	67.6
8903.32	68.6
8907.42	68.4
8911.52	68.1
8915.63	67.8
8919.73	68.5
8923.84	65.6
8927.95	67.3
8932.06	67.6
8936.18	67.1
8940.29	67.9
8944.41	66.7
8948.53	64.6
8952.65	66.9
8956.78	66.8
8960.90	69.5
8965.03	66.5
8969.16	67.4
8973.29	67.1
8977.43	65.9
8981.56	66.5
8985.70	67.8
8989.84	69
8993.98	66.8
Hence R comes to 1.0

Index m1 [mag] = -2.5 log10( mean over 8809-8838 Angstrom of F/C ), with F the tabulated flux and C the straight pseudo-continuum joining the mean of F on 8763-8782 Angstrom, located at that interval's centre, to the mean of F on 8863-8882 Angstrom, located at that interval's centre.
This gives 0.02 mag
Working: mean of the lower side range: 68.5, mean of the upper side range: 67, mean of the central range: 66.8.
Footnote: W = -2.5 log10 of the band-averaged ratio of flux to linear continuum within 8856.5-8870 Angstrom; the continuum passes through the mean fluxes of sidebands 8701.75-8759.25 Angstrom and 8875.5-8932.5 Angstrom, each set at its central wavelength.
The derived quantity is 0.01 mag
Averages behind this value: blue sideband 68.5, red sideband 67.9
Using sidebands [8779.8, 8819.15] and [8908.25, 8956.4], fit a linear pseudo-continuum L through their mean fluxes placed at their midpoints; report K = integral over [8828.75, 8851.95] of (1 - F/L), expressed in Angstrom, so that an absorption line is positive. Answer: -0.6 Angstrom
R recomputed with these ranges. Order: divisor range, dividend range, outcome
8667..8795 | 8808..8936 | 1.02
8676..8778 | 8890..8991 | 1.04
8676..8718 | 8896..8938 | 1.05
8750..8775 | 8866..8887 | 1.00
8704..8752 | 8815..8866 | 1.02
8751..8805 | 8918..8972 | 1.02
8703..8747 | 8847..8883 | 1.02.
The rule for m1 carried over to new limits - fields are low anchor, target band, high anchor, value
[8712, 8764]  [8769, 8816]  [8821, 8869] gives 0.02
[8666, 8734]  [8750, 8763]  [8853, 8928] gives -0.01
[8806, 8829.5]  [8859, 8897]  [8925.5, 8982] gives -0.03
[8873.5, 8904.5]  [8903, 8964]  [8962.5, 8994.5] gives 0.00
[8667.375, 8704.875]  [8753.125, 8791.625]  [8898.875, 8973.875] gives -0.03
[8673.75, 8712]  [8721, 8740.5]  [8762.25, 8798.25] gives -0.01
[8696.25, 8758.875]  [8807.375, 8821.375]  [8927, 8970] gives 0.06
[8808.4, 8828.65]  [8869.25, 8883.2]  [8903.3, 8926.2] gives -0.01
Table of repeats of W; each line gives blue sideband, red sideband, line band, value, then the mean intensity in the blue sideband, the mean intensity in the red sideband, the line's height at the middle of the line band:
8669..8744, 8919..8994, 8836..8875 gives -0.01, 67.9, 67.1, 67.4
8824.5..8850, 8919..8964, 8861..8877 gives 0.02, 68.3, 67.1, 67.9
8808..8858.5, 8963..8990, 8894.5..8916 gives -0.01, 67.2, 67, 67.1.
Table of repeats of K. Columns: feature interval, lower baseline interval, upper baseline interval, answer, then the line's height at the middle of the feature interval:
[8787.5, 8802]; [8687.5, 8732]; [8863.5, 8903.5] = 0.1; 67.9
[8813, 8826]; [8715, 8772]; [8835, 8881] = 0.2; 68.2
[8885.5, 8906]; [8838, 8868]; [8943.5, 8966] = -0.2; 67.6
